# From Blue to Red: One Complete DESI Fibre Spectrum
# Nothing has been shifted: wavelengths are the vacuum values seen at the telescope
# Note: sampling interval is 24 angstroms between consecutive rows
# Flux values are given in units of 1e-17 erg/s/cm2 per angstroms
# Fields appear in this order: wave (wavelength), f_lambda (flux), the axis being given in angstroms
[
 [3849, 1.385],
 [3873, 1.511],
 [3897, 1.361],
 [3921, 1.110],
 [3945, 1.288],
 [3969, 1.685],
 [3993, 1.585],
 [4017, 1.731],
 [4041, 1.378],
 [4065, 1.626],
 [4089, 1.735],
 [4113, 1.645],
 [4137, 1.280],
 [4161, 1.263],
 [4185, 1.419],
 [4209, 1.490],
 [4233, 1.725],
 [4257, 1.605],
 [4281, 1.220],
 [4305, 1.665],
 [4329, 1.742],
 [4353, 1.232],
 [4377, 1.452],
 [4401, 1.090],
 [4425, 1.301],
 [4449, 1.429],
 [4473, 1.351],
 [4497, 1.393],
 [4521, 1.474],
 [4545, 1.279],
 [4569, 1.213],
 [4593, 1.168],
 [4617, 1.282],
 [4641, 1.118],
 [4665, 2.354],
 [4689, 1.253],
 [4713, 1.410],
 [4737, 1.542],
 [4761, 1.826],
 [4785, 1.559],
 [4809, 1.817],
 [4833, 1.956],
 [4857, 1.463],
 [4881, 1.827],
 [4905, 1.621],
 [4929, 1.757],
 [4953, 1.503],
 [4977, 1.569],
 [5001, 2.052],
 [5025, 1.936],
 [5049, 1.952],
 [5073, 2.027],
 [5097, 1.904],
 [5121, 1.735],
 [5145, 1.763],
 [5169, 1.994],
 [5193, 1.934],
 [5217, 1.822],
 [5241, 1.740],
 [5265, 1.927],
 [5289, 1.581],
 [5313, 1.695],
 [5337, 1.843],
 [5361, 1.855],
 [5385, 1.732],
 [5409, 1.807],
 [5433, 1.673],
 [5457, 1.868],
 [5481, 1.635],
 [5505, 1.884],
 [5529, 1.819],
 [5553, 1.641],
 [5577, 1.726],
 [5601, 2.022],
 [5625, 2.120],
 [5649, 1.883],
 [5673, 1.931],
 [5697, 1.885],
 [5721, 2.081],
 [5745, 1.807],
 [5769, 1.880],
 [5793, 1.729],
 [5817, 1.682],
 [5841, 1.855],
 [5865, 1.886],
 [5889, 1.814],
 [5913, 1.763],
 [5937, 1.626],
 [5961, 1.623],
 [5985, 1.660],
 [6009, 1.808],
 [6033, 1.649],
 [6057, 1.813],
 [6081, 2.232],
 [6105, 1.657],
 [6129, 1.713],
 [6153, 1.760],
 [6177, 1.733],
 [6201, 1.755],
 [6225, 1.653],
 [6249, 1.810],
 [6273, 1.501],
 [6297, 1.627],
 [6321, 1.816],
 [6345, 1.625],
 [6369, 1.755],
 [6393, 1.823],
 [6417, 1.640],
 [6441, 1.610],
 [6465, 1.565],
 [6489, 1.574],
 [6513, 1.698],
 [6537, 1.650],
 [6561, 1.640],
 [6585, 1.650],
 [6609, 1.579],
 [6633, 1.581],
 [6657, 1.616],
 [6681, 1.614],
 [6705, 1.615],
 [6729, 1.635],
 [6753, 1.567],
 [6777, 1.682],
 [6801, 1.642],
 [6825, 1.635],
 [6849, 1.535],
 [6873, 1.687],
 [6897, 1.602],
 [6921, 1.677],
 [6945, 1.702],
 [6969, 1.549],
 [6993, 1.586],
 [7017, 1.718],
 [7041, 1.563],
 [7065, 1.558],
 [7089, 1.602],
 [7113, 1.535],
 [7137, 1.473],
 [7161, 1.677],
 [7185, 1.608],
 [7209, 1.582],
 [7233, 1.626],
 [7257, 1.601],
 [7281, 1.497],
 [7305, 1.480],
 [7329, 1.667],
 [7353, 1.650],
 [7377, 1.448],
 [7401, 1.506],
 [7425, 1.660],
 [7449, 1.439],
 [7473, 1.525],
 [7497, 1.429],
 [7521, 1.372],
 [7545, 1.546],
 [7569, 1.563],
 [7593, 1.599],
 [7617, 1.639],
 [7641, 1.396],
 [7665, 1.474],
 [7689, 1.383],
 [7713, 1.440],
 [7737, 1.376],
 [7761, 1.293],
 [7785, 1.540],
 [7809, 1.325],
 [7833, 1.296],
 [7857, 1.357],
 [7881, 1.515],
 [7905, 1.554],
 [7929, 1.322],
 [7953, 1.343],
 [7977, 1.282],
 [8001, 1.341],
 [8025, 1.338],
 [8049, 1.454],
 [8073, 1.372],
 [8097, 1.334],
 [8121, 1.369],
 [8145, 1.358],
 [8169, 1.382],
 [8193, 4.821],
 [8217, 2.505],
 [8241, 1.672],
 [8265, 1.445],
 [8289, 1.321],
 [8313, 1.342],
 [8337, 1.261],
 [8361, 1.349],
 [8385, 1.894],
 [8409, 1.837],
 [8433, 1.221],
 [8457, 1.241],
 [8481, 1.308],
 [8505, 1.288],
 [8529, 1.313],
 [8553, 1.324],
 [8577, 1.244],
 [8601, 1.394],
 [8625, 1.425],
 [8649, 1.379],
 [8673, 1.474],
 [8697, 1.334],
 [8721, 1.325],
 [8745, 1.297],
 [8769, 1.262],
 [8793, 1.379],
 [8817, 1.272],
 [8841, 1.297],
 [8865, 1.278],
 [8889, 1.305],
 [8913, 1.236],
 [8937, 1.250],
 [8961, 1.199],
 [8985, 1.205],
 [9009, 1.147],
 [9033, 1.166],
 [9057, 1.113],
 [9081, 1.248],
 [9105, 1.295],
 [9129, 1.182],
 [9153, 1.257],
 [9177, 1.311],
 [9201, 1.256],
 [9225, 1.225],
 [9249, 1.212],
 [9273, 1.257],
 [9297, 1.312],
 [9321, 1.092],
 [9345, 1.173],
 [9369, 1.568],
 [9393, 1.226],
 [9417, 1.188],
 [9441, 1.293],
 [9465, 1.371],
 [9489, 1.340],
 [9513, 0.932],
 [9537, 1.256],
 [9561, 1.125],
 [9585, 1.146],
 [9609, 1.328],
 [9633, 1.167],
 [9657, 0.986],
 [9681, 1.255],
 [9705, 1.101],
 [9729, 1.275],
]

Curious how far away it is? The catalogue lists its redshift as 0.25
